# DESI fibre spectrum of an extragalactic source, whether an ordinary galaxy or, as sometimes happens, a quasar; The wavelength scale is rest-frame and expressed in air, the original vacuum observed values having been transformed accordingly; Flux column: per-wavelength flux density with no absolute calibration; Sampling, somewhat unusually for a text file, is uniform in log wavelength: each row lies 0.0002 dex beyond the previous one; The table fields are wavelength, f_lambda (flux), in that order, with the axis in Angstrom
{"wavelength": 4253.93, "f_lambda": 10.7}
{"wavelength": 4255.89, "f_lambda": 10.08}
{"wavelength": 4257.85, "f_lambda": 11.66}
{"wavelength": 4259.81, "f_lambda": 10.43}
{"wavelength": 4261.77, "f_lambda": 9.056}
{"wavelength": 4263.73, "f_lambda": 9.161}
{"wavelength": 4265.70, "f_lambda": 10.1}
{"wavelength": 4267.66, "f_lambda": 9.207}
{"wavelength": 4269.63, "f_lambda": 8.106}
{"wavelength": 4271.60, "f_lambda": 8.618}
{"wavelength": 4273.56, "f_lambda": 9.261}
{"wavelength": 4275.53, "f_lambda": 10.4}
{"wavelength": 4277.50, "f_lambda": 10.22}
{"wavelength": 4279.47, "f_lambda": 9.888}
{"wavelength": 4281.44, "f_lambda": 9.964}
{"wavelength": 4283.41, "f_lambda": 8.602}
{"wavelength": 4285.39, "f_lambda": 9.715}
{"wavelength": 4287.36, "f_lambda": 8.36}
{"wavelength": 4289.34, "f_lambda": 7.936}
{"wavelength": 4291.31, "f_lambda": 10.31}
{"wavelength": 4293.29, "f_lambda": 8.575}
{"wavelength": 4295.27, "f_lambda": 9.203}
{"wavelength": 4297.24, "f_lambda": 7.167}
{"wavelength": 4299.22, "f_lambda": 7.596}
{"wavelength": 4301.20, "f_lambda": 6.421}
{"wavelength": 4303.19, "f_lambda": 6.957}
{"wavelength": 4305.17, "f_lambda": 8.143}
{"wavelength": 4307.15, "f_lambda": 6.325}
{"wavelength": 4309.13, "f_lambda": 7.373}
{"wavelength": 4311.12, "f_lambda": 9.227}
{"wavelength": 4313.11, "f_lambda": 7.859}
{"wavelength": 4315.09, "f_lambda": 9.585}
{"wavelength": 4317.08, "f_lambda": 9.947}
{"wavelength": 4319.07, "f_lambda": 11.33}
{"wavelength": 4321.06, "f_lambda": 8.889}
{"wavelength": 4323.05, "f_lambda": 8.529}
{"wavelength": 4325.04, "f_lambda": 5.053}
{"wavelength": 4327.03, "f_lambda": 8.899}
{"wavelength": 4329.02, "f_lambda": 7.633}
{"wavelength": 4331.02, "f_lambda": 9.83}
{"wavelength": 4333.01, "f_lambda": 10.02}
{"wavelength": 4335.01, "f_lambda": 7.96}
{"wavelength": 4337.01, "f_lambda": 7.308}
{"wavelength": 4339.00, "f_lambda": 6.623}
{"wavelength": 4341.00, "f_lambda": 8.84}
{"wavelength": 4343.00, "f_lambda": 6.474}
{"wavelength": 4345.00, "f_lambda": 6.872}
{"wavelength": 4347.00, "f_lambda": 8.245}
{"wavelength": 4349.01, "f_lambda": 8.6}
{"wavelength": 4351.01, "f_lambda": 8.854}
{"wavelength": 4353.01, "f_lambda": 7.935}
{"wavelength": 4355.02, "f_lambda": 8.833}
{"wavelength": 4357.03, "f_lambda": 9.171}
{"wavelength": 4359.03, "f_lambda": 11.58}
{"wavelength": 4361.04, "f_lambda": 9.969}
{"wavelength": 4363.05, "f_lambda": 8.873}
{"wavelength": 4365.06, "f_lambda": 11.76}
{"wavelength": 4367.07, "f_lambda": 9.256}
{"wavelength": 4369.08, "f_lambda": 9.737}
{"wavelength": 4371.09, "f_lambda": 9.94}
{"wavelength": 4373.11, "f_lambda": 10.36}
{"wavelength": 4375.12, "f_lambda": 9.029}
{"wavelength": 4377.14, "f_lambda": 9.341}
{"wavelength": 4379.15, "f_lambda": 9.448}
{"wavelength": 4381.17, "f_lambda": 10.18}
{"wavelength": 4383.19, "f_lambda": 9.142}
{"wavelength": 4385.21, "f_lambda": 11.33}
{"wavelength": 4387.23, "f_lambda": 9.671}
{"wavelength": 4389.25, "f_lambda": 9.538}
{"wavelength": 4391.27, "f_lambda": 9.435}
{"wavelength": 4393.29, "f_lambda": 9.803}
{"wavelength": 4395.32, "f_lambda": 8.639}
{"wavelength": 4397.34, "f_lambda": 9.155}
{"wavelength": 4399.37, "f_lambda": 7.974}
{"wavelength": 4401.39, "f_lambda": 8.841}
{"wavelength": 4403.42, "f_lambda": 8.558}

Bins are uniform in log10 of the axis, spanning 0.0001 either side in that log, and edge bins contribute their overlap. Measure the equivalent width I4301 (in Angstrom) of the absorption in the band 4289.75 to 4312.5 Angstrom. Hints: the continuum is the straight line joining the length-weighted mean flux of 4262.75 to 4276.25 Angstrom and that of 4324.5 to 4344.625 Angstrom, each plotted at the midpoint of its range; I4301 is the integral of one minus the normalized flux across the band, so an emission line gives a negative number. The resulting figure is 1.7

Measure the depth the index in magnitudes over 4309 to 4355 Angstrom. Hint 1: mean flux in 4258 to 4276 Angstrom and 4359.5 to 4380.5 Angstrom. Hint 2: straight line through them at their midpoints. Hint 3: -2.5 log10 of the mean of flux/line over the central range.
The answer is 0.16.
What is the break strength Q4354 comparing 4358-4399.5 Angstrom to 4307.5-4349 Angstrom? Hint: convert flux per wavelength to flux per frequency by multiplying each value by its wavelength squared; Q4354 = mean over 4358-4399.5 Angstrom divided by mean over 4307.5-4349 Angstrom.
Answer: 1.20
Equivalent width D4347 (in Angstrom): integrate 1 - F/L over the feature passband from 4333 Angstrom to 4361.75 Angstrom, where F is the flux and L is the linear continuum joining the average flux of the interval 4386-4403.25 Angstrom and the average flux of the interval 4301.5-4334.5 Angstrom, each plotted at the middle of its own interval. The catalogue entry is 0.9 Angstrom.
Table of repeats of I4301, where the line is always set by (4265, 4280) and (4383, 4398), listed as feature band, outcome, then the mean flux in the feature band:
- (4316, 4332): 1.3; 8.76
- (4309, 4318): 0.6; 8.92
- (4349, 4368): 0.1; 9.53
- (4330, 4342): 1.4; 8.43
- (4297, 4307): 2.4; 7.18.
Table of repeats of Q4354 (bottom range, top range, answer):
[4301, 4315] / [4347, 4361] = 1.22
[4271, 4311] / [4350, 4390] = 1.18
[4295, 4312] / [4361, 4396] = 1.34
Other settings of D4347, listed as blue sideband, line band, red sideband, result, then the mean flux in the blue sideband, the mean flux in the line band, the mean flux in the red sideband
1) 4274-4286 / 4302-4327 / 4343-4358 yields 2.0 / 9.77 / 8.28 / 8.23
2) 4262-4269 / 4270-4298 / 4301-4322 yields -0.5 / 9.37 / 9.15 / 8.44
